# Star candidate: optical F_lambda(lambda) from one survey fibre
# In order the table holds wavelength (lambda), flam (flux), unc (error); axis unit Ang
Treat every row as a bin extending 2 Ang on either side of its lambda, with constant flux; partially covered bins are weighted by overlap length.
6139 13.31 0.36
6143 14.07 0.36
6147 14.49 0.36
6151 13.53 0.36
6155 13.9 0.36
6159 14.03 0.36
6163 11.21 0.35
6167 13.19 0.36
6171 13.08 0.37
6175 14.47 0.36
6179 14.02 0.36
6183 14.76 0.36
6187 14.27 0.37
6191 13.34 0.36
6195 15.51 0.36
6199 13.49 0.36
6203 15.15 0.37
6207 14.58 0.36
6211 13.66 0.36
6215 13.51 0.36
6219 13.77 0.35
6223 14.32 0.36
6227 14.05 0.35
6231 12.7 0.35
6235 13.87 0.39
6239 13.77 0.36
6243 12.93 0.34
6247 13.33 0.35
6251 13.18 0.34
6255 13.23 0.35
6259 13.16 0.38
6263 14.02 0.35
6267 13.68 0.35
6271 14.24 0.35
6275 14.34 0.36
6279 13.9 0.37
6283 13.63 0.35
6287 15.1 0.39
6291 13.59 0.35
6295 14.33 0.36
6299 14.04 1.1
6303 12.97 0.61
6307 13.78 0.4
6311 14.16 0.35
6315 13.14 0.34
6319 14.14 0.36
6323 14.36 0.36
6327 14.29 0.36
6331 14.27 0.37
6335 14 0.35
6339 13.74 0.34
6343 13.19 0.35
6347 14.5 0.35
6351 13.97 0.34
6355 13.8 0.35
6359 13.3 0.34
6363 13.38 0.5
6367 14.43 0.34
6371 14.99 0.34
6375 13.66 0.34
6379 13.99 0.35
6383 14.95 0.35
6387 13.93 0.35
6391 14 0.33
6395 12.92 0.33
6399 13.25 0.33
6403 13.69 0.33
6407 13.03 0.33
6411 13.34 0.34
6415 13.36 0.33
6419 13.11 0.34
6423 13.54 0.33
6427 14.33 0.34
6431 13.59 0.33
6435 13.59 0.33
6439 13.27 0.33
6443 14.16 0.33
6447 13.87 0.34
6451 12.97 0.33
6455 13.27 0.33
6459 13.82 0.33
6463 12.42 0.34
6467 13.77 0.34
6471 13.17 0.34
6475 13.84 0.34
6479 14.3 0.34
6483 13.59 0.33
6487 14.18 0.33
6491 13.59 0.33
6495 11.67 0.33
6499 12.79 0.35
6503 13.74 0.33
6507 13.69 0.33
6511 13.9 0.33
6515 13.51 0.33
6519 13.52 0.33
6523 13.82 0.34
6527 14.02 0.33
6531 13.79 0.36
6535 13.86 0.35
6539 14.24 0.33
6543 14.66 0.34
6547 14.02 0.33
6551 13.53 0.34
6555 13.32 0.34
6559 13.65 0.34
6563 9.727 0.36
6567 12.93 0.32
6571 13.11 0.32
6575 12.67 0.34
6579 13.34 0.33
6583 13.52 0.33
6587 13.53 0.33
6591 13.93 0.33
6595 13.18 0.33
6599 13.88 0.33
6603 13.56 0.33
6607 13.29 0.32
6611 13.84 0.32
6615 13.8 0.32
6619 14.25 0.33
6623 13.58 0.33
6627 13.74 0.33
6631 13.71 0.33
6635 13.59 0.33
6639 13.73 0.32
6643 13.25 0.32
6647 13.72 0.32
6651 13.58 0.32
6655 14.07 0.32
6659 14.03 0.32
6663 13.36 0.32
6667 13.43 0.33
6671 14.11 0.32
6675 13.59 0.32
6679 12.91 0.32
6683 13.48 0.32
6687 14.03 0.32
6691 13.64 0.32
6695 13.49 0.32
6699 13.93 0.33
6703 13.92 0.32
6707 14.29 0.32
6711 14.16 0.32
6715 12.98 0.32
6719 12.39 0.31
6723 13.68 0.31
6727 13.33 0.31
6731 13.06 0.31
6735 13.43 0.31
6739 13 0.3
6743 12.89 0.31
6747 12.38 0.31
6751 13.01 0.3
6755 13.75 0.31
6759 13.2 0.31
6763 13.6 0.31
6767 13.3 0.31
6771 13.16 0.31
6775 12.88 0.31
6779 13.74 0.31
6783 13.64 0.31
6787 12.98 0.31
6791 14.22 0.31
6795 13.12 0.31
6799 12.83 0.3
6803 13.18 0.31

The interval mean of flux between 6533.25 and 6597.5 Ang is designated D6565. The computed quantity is 13.3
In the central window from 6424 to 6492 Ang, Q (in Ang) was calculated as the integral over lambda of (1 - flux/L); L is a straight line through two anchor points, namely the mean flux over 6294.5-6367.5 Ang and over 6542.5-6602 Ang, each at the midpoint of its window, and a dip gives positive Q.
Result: -0.5 Ang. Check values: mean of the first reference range 13.9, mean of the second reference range 13.2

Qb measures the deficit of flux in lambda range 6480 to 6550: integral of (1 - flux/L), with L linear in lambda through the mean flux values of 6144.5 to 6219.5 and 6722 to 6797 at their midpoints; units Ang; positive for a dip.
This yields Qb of -0.77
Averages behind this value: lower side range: 13.9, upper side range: 13.3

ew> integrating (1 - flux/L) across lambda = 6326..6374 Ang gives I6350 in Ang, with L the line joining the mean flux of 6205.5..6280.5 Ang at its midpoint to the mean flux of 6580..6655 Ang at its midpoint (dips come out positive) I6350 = -1.04 Ang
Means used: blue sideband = 13.7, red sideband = 13.7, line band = 14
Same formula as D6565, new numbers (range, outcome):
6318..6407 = 13.9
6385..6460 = 13.5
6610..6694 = 13.7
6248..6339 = 13.9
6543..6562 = 13.5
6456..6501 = 13.4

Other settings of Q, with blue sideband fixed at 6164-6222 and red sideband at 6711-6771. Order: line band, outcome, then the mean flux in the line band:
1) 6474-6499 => 0.2 Ang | 13.5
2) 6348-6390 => -0.9 Ang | 14.1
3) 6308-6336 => -0.5 Ang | 14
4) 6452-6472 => 0.5 Ang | 13.3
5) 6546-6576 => 1.4 Ang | 12.8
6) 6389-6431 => 0.7 Ang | 13.5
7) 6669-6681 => -0.2 Ang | 13.5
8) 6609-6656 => -1.4 Ang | 13.7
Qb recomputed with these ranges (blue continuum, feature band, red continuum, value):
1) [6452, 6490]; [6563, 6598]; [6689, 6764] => 1.0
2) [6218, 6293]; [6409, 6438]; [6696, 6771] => 0.1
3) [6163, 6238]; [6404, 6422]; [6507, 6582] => 0.5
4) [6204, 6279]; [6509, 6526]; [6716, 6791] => -0.3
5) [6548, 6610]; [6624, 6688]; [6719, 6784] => -2.2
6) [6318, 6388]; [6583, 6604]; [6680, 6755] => 0.0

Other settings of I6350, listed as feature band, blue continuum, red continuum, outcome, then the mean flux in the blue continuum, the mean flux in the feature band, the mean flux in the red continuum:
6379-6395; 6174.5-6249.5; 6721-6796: -0.40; 14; 14.1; 13.3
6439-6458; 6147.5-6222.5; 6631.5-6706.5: 0.30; 13.9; 13.5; 13.7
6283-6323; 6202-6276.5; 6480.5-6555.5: -0.59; 13.7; 13.9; 13.7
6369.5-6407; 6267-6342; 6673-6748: -0.01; 14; 13.9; 13.4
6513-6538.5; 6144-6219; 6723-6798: -0.49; 13.9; 13.8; 13.3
